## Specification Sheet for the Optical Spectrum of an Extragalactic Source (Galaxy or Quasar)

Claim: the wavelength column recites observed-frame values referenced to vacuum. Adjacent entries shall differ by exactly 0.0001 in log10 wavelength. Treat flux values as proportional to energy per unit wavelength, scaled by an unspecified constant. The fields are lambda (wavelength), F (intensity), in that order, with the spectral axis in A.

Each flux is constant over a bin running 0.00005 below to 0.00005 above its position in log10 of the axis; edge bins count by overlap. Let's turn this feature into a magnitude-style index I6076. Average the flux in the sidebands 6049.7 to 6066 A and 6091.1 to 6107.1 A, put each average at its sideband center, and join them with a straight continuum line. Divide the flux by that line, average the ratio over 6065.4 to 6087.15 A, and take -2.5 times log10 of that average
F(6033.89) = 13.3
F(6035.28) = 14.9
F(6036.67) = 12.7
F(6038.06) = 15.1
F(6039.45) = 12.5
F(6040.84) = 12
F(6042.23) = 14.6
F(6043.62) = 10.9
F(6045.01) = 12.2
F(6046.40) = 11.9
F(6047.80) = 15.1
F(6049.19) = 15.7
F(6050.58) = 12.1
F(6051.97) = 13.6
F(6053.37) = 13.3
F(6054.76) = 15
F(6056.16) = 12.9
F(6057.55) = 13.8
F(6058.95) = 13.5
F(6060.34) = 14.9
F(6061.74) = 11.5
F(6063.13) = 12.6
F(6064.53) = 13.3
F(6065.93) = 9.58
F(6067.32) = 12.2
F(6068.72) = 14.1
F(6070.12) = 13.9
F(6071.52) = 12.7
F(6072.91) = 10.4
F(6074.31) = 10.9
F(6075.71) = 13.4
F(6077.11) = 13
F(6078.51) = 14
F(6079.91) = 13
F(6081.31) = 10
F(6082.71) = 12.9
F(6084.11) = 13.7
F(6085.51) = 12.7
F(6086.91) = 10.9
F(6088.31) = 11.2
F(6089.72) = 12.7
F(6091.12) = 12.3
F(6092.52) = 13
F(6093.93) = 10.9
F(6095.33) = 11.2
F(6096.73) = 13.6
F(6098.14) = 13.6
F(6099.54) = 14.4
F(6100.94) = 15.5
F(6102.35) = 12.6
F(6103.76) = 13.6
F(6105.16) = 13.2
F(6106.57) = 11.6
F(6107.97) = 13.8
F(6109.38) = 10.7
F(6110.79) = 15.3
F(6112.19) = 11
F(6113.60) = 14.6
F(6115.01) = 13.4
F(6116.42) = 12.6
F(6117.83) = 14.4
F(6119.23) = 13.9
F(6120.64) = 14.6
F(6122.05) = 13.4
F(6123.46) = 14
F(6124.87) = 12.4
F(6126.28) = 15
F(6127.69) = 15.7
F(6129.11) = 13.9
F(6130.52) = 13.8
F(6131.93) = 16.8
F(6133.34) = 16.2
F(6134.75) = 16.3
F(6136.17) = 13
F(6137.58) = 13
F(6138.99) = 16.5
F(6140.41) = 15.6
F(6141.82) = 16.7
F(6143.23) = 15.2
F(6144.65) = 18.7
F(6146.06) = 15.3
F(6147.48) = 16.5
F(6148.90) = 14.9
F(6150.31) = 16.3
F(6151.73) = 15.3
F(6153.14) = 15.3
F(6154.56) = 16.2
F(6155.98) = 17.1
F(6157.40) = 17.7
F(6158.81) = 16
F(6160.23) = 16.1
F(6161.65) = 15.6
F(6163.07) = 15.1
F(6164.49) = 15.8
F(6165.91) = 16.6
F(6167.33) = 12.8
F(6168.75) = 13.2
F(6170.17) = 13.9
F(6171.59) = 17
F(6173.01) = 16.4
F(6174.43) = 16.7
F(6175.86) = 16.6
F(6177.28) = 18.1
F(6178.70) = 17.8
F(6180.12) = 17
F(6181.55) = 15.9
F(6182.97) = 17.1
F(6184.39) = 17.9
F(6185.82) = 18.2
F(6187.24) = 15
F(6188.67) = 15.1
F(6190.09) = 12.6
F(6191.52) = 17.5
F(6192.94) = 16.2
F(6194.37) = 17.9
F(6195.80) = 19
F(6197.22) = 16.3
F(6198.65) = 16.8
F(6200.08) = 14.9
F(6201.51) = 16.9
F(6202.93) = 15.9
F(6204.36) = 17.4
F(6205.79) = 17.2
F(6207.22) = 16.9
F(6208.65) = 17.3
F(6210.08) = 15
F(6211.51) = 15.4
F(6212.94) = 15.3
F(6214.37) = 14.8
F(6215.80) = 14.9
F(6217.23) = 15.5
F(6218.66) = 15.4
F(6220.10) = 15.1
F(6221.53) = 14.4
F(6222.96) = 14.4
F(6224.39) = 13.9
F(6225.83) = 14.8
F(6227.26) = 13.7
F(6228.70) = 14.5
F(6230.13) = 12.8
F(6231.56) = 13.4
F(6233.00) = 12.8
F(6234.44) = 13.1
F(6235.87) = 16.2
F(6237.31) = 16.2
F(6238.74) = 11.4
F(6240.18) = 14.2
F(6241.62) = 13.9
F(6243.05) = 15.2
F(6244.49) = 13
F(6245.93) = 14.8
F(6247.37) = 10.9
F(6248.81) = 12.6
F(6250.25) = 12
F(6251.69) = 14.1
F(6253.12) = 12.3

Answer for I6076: 0.06 mag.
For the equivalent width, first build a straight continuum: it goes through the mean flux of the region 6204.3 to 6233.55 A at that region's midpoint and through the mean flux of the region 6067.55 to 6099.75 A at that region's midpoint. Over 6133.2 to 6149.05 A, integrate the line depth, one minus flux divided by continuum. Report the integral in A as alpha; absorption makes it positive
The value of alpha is -2.5 A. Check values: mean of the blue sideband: 12.5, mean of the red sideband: 15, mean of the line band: 15.7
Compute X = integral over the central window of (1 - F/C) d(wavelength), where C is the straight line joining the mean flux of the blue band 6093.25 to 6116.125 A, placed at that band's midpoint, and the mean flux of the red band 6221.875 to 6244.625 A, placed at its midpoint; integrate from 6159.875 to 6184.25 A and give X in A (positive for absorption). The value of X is -4.44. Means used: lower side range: 13.1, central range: 16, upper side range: 14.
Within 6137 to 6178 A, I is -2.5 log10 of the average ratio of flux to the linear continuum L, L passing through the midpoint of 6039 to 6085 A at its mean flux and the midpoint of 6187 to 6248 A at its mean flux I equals -0.12 mag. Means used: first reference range 12.9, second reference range 15.1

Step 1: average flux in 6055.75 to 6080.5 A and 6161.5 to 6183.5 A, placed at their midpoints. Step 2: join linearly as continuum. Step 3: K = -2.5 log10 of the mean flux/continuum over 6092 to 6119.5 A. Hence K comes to 0.06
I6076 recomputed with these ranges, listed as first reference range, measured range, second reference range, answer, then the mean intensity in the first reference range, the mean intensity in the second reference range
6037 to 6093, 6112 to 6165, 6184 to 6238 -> -0.070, 12.8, 15.5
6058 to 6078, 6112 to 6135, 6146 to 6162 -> 0.043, 12.6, 16.1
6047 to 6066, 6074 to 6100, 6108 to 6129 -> 0.088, 13.5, 13.7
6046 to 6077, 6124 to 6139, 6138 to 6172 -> 0.029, 13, 15.8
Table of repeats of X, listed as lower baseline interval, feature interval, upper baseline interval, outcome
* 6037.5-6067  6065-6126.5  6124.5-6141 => 5.40 A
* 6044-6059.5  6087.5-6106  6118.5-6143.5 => 1.74 A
